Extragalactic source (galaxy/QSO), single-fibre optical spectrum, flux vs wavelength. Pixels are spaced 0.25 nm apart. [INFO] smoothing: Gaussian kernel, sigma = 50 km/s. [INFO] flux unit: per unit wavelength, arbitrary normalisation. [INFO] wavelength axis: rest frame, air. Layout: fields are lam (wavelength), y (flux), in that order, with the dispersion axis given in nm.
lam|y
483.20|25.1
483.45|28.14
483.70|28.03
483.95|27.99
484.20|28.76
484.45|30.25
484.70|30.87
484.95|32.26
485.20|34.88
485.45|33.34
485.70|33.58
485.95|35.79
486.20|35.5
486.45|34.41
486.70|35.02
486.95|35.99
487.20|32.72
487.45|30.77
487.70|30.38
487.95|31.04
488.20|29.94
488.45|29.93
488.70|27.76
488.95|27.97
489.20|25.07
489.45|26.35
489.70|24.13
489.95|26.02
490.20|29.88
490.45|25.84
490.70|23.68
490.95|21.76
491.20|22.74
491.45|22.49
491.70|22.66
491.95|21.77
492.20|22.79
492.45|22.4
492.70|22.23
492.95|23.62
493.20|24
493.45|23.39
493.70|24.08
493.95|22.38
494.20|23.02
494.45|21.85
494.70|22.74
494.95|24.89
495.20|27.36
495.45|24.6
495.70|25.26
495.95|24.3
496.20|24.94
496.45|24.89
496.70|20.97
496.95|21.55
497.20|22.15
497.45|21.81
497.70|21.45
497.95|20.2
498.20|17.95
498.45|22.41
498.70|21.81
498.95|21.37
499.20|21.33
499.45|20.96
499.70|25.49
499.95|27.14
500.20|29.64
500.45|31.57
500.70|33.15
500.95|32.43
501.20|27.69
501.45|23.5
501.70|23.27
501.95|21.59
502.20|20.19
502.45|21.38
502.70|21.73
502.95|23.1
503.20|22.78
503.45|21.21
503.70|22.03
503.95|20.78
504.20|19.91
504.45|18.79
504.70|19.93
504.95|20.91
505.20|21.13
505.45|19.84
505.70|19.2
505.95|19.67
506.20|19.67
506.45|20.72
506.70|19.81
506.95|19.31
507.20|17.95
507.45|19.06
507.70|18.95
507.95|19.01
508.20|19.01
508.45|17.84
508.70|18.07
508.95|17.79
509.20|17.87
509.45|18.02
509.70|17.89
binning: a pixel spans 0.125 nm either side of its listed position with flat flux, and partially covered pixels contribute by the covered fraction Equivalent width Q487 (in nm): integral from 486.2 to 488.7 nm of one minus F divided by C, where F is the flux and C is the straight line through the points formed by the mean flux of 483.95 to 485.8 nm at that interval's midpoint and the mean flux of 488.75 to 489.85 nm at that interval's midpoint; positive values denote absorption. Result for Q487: -0.33 nm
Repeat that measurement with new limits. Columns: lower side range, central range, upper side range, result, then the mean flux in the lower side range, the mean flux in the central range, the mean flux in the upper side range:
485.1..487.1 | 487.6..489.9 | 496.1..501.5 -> 0.33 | 34.8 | 28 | 24.3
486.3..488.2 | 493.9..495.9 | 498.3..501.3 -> 0.32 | 32.7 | 24.1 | 26.2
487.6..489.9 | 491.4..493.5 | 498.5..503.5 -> 0.32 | 28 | 22.8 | 24.6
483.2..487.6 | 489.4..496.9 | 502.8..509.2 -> 0.97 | 32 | 23.9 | 19.8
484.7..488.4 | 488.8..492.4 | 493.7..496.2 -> 0.54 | 33.1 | 24.5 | 24.1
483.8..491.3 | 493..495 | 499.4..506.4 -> 0.28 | 29.8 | 23.2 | 23.2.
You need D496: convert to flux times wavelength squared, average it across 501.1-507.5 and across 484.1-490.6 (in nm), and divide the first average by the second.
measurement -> 0.73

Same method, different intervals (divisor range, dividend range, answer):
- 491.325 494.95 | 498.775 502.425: 1.15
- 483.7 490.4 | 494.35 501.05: 0.82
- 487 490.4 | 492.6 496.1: 0.85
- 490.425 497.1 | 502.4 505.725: 0.93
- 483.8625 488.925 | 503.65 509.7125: 0.65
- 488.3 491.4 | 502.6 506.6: 0.85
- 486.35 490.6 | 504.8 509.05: 0.70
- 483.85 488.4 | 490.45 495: 0.73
